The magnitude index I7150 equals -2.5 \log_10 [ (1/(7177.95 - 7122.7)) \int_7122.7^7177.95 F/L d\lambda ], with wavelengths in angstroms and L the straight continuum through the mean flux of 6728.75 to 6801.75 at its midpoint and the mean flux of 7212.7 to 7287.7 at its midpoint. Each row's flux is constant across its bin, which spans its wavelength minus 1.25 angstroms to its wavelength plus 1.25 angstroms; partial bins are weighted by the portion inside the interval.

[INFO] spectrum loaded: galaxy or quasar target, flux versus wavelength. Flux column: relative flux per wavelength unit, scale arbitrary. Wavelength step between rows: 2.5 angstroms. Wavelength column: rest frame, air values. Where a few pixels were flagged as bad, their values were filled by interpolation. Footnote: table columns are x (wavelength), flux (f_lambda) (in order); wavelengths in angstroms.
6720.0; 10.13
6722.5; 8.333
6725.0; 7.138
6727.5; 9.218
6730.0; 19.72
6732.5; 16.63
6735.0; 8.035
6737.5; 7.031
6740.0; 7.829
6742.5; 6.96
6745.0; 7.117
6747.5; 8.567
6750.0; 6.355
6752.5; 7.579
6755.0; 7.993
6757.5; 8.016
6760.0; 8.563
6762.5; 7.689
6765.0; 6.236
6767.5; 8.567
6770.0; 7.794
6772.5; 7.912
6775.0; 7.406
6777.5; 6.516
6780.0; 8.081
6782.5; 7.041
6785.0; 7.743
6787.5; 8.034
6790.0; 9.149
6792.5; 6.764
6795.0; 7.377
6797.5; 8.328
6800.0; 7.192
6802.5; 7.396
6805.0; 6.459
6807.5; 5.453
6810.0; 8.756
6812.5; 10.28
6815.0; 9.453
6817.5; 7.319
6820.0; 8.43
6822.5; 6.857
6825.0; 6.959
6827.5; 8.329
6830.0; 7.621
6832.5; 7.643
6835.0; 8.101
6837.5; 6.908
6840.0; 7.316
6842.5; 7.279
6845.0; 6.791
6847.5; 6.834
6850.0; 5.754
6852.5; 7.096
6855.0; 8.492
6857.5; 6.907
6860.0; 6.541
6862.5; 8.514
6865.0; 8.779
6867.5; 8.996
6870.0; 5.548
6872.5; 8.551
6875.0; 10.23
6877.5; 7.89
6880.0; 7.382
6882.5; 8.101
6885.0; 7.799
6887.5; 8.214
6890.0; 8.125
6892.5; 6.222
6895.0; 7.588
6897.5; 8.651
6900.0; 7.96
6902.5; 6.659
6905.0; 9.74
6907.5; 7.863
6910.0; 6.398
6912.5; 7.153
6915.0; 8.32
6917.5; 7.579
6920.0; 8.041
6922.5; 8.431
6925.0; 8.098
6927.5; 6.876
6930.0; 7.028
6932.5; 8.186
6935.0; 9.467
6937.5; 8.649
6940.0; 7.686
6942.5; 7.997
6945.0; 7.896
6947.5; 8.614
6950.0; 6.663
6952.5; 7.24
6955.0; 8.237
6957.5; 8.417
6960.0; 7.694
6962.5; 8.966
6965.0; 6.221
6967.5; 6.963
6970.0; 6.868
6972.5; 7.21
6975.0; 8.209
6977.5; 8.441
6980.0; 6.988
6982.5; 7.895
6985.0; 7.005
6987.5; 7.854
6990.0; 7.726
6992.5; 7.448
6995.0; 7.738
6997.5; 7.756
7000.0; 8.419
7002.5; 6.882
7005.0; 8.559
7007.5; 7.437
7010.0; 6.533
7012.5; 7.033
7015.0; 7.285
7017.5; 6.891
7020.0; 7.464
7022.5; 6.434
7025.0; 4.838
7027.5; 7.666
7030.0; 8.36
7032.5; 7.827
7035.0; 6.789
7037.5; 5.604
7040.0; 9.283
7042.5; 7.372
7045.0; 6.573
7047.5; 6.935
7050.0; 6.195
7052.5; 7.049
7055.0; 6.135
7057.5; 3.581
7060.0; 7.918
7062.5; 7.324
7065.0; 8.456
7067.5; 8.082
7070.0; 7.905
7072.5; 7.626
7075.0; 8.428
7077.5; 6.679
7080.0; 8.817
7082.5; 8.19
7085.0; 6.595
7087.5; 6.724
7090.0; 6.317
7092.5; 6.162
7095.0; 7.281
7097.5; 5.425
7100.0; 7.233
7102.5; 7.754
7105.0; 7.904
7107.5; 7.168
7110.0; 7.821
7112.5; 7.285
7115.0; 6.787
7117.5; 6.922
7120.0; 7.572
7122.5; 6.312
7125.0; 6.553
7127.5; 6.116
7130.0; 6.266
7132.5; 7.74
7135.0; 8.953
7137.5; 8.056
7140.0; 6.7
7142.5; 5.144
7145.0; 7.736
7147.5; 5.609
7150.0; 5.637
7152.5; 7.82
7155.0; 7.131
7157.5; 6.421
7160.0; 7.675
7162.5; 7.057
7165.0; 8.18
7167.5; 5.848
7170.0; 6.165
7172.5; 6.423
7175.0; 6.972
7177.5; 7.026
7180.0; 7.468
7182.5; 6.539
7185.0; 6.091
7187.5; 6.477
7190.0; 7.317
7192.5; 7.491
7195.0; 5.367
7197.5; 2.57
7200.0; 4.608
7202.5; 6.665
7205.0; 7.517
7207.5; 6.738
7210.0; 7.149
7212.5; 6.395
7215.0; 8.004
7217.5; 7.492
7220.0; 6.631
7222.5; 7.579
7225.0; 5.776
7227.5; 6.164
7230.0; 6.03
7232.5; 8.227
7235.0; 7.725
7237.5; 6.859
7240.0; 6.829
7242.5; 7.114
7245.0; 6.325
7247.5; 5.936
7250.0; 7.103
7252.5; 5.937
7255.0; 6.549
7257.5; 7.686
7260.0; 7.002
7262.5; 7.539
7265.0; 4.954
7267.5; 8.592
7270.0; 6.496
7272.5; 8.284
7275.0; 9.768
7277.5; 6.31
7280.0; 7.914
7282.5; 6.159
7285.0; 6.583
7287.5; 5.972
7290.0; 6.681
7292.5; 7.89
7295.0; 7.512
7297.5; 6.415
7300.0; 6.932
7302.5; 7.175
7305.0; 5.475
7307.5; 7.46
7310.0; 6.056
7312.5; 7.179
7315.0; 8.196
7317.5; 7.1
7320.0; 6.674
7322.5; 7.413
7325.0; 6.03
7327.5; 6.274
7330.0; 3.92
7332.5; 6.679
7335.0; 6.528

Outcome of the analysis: 0.063 mag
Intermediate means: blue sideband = 8.35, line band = 6.86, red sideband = 6.99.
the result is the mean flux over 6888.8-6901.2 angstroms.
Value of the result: 7.71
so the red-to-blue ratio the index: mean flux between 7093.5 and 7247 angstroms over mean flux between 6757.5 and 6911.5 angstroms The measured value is 0.89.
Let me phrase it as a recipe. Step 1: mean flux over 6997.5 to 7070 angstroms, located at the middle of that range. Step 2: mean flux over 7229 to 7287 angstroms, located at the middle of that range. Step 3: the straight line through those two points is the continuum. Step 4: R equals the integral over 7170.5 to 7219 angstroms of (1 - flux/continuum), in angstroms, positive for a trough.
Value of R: 3.6 angstroms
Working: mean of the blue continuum 7.13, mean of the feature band 6.54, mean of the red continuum 7.03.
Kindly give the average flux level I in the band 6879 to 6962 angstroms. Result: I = 7.86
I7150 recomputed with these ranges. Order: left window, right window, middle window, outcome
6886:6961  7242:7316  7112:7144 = 0.06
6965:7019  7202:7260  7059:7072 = -0.09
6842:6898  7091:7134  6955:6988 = -0.04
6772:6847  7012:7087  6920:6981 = -0.06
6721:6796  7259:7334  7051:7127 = 0.05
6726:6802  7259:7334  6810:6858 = 0.07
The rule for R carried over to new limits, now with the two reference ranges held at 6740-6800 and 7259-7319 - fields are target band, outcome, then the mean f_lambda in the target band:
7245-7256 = 1.1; 6.37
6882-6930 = -1.7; 7.76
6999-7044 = 0.7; 7.25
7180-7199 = 3.0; 6.06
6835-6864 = 1.4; 7.19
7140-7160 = 1.8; 6.59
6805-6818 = -0.9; 8.13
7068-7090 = -0.8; 7.56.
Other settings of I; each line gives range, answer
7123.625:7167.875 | 6.94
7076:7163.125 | 7.02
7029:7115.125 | 7.19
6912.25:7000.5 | 7.78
